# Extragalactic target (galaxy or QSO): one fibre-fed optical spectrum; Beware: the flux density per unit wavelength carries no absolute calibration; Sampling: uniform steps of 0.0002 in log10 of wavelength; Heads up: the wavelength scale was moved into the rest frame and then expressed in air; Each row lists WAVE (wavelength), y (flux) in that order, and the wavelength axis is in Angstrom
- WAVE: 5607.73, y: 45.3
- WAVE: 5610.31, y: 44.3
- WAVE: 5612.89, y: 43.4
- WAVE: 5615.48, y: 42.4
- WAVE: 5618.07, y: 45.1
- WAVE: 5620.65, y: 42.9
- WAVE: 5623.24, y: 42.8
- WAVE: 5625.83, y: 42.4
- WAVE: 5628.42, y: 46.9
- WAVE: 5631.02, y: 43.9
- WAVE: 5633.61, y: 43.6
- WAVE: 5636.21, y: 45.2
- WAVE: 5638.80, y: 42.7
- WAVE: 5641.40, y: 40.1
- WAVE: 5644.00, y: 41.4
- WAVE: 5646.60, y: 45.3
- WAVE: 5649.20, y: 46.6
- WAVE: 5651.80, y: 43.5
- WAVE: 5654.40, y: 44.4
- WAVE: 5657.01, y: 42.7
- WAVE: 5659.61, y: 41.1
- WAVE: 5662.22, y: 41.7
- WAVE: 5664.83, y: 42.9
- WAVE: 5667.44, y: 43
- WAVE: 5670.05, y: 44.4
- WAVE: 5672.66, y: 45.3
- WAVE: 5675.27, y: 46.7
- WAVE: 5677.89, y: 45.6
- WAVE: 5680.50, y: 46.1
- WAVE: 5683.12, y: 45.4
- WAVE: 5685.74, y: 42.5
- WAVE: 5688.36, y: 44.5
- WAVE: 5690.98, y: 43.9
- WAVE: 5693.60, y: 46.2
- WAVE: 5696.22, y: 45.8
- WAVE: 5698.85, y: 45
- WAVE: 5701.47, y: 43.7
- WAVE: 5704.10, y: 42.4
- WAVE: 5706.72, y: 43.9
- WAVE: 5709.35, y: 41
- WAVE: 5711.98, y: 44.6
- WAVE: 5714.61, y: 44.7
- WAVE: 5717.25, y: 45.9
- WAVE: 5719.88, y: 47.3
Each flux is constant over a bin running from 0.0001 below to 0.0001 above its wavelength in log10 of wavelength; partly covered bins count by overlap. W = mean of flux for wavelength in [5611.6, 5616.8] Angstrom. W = 42.9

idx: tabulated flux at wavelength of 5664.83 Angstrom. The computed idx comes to 42.9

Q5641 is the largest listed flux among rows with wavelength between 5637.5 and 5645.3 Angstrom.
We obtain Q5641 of 42.7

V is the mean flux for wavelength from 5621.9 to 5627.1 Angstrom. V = 42.6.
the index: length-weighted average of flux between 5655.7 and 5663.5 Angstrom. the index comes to 41.8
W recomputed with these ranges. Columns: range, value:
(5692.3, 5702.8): 45.2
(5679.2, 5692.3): 44.5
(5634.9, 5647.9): 42.9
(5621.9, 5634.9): 43.9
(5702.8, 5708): 43.2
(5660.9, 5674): 43.5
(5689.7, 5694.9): 45.1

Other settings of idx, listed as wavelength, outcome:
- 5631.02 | 43.9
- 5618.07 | 45.1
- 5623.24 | 42.8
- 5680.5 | 46.1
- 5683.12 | 45.4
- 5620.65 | 42.9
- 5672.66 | 45.3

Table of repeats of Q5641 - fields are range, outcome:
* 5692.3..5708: 46.2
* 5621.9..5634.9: 46.9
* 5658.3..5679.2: 46.7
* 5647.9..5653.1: 46.6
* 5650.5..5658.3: 44.4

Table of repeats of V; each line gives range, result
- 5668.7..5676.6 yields 45.4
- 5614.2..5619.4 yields 43.8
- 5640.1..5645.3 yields 40.7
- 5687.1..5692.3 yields 44.2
